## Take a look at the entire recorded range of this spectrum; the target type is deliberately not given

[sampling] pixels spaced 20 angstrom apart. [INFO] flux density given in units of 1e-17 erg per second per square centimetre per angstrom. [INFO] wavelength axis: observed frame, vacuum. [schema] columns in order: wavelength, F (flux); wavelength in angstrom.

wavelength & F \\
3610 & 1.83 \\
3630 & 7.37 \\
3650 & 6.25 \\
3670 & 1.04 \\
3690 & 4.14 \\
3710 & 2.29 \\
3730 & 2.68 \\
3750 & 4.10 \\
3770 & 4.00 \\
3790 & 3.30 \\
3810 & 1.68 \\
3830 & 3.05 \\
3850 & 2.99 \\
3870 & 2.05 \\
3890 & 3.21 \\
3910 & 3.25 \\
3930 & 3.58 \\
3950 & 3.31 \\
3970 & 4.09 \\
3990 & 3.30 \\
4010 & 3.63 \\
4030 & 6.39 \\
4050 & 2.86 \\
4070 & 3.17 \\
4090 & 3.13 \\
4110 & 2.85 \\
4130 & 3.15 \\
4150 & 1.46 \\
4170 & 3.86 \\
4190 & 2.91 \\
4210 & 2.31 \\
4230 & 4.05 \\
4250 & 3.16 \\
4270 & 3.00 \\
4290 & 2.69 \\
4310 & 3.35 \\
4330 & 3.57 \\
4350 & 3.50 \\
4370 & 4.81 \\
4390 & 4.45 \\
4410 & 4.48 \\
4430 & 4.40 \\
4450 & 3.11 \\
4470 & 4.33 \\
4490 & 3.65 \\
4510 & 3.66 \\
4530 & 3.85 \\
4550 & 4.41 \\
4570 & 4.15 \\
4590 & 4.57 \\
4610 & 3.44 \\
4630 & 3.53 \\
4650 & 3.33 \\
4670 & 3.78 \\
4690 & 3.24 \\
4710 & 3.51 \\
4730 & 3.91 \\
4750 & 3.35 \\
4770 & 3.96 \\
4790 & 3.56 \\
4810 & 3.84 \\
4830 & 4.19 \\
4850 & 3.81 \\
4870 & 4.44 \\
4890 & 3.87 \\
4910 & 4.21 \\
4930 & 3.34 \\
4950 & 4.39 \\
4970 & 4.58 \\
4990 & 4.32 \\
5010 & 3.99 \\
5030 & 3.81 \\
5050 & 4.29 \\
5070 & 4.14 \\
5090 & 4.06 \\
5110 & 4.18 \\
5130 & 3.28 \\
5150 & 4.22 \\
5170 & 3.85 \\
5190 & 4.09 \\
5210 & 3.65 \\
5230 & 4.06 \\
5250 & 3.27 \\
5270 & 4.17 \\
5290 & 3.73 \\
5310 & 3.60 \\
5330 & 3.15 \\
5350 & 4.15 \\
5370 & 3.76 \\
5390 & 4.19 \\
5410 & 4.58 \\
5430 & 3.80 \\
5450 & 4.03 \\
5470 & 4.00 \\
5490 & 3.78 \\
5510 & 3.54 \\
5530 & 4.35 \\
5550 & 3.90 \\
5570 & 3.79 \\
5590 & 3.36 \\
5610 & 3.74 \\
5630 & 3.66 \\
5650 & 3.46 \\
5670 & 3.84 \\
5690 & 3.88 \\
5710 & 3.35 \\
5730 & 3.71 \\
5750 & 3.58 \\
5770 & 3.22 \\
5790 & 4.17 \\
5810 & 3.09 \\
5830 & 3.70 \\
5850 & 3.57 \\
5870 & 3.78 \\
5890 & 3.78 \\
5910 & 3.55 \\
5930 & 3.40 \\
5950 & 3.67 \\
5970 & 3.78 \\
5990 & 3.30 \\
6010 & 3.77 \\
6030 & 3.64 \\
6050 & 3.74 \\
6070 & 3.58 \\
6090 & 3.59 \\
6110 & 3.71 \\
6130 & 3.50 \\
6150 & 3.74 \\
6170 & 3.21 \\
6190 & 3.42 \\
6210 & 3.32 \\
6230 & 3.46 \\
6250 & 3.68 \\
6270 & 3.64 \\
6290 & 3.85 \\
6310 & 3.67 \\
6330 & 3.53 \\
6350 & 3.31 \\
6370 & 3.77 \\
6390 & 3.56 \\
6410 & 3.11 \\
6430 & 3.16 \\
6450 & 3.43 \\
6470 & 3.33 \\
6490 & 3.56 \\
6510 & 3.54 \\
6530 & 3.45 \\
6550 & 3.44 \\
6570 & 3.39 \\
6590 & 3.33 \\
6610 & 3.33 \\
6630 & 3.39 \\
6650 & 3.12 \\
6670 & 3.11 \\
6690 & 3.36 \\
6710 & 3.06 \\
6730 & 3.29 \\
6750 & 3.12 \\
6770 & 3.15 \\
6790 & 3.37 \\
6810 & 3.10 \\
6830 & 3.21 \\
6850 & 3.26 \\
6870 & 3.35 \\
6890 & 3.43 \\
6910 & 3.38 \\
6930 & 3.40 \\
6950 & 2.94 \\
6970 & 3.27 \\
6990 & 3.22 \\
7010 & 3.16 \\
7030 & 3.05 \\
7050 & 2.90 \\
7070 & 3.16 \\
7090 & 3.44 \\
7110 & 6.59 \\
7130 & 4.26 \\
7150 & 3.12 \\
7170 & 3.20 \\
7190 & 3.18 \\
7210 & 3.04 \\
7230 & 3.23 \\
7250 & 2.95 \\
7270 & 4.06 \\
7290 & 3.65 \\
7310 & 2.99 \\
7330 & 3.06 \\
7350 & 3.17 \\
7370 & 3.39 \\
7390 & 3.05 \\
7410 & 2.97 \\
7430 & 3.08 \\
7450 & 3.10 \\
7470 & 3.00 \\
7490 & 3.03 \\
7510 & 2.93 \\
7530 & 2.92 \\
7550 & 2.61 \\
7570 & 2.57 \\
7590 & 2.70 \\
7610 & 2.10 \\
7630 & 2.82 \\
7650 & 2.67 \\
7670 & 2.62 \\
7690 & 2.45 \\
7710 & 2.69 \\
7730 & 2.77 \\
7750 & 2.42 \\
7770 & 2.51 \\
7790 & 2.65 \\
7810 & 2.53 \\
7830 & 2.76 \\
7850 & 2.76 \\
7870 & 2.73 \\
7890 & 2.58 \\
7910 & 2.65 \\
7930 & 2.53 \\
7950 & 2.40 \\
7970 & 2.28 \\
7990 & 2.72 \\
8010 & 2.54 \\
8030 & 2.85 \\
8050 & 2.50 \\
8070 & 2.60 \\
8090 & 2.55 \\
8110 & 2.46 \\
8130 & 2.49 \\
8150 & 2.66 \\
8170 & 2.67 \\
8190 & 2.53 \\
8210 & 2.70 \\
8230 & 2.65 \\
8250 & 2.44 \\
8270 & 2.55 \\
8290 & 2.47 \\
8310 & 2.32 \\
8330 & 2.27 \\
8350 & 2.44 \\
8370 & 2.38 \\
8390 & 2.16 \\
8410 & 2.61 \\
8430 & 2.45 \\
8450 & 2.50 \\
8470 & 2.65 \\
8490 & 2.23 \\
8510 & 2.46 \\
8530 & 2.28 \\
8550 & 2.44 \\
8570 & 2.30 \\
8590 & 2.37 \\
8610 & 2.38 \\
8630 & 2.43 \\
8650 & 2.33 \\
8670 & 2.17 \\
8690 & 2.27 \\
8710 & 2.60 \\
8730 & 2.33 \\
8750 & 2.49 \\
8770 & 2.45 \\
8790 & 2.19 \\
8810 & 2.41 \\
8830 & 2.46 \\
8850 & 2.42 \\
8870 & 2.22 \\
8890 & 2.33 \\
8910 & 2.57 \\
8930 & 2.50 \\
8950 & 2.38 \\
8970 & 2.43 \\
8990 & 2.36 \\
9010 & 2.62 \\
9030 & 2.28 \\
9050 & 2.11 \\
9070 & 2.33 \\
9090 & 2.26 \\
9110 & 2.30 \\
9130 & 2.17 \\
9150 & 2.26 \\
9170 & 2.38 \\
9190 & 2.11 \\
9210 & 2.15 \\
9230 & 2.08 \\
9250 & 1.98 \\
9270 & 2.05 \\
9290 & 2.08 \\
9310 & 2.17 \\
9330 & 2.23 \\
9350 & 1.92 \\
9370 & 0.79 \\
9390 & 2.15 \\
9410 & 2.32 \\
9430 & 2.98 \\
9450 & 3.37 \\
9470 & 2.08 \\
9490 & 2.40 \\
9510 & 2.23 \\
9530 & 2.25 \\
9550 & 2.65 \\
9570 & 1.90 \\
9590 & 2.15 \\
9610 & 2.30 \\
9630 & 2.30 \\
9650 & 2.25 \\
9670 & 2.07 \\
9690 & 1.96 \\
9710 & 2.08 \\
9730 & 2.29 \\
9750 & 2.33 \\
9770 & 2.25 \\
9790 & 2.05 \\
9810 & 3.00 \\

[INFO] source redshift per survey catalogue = 0.082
